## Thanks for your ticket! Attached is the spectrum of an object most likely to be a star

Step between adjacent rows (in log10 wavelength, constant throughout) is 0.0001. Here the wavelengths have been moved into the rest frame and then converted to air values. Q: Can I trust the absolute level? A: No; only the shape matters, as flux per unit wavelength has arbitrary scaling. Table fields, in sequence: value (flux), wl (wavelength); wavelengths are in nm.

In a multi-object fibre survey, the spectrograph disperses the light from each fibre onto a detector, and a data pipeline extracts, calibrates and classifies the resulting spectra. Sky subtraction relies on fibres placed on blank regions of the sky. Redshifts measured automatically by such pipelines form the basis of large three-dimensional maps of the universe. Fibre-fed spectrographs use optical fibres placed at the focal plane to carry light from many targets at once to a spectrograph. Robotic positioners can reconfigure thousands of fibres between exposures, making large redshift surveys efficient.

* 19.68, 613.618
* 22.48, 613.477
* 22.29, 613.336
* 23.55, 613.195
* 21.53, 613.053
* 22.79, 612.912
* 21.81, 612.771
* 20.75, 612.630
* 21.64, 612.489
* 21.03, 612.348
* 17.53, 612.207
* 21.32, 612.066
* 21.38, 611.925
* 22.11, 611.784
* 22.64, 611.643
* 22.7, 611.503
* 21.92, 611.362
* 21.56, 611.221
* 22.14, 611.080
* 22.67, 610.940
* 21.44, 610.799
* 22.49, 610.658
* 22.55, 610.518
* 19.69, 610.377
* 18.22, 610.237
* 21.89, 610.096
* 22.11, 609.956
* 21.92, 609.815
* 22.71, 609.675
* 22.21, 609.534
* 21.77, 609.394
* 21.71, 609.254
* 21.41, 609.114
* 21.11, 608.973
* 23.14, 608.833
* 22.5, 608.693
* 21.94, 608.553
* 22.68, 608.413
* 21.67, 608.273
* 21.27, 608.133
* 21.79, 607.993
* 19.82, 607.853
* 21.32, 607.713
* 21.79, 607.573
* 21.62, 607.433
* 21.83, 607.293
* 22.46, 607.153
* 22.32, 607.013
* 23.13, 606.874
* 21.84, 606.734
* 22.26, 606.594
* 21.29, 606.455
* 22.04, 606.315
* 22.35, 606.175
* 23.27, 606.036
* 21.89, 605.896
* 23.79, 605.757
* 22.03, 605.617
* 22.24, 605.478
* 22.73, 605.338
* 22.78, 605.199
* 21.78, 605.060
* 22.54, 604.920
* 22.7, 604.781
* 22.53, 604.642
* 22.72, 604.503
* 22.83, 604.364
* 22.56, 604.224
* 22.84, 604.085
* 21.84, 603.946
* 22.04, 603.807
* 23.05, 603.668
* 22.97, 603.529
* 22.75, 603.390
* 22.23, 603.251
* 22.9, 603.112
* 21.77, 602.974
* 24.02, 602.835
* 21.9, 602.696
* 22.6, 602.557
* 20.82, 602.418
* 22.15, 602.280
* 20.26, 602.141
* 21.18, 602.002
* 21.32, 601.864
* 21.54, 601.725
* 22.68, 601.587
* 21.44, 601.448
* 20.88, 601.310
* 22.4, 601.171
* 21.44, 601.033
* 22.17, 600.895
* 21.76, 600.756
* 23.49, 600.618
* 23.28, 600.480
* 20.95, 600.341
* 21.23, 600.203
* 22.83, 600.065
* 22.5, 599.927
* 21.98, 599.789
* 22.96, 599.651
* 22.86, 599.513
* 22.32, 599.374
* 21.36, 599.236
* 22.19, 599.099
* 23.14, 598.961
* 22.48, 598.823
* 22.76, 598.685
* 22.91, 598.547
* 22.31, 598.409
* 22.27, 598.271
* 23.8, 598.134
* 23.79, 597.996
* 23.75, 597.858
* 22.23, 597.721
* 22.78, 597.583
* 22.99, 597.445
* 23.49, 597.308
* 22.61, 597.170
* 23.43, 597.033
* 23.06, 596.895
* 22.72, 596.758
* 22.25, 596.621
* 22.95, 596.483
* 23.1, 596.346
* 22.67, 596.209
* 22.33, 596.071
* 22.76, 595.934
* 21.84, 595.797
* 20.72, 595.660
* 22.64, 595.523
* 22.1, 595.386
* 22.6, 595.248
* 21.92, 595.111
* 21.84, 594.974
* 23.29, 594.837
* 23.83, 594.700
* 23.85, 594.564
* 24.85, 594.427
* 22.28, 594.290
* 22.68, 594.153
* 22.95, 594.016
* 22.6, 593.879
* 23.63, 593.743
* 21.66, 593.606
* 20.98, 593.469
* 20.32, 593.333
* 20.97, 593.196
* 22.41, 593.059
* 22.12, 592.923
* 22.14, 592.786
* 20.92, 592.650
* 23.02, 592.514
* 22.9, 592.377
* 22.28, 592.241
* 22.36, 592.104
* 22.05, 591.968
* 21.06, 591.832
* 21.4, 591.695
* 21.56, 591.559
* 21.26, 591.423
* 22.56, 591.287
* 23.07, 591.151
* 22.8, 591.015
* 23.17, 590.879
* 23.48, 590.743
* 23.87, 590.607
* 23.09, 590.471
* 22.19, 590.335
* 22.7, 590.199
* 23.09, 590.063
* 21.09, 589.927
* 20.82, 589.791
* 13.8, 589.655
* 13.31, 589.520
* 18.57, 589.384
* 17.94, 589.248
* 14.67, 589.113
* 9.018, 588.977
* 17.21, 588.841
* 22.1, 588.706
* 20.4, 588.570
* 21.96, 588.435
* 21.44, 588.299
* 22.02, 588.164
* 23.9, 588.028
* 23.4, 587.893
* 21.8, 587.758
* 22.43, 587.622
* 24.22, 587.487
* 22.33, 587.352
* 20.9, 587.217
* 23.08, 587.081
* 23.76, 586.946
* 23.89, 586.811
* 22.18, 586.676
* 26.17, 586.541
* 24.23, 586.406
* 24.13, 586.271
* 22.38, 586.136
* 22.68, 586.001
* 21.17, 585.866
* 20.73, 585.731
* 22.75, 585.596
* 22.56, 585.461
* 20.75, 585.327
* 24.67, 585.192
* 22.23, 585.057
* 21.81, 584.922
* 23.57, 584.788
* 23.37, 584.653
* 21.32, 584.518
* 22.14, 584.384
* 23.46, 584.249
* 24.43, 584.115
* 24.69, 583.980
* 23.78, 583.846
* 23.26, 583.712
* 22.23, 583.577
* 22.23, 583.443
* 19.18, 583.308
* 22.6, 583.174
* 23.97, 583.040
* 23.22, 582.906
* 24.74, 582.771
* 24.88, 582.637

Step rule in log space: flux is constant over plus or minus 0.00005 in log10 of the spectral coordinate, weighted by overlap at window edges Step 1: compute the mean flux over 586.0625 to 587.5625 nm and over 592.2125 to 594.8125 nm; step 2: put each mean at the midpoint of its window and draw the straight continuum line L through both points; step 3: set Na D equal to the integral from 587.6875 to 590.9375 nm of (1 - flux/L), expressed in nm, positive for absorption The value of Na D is 0.400 nm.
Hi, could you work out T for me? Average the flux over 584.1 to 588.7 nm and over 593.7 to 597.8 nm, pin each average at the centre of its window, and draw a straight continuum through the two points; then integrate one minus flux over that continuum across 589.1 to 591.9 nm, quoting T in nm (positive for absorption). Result 0.23 nm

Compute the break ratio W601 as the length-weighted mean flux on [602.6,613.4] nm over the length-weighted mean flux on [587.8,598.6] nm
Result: 1.0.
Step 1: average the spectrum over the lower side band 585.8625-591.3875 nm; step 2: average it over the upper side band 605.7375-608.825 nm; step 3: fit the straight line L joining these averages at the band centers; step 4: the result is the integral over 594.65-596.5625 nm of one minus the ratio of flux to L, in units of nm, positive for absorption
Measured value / -0.07 nm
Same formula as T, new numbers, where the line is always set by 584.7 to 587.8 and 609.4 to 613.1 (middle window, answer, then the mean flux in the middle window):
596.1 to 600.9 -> -0.101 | 22.7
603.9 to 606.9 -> -0.080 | 22.4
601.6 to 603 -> 0.014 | 21.8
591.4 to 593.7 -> 0.075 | 21.8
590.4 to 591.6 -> -0.011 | 22.8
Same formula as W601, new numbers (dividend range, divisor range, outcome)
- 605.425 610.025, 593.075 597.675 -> 0.98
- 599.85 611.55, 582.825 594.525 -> 1.01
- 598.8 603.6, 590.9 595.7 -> 0.99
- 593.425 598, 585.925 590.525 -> 1.08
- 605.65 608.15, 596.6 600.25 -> 0.97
